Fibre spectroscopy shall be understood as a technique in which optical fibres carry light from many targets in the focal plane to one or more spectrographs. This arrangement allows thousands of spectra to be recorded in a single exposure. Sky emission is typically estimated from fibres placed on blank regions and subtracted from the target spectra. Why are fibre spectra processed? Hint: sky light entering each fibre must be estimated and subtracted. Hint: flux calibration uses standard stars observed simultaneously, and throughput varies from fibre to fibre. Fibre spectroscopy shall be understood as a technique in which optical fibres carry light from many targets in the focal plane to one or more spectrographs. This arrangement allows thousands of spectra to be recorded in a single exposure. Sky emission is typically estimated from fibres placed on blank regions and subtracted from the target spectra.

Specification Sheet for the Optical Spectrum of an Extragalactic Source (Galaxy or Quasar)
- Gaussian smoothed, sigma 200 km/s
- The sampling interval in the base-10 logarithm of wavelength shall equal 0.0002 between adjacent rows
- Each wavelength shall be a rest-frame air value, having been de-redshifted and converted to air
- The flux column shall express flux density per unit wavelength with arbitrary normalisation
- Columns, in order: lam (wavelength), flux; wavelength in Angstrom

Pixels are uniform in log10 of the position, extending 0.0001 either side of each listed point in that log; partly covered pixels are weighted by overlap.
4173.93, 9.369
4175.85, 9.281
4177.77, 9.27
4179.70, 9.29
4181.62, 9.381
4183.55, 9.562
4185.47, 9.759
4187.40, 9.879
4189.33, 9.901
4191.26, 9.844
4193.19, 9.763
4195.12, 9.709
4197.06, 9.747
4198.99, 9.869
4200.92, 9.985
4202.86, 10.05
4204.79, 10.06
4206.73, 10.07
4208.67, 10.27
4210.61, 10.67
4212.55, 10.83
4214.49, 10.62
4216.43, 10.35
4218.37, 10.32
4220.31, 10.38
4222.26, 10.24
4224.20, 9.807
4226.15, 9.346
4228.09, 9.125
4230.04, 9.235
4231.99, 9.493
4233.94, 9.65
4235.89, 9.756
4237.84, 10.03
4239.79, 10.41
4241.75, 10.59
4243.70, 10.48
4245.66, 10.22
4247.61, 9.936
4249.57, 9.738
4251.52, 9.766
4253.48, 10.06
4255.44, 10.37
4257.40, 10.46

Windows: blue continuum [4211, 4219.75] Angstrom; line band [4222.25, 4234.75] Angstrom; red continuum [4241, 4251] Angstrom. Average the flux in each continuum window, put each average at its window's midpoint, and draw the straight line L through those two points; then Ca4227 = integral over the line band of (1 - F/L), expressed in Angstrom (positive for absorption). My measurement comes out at 1.1 Angstrom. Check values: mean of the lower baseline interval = 10.5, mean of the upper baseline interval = 10.2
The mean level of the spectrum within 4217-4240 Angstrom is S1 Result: 9.81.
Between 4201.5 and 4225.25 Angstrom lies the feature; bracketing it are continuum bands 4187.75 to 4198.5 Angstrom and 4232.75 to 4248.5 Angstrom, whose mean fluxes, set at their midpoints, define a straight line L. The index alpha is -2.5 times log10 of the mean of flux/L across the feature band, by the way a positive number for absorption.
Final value -0.038 mag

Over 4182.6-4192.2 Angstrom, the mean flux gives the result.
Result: 9.79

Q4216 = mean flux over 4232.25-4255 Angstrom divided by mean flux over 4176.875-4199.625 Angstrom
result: 1.0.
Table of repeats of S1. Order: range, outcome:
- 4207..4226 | 10.3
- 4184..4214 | 10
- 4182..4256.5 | 9.99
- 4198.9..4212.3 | 10.2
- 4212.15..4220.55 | 10.5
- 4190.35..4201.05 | 9.81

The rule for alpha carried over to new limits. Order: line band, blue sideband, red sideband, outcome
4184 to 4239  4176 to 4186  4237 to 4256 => -0.02 mag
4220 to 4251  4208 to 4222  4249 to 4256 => 0.03 mag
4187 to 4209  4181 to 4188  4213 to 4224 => 0.00 mag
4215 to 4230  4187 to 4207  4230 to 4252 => 0.00 mag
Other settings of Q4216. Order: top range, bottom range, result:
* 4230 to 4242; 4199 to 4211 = 0.98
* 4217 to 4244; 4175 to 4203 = 1.02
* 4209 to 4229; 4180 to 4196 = 1.05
